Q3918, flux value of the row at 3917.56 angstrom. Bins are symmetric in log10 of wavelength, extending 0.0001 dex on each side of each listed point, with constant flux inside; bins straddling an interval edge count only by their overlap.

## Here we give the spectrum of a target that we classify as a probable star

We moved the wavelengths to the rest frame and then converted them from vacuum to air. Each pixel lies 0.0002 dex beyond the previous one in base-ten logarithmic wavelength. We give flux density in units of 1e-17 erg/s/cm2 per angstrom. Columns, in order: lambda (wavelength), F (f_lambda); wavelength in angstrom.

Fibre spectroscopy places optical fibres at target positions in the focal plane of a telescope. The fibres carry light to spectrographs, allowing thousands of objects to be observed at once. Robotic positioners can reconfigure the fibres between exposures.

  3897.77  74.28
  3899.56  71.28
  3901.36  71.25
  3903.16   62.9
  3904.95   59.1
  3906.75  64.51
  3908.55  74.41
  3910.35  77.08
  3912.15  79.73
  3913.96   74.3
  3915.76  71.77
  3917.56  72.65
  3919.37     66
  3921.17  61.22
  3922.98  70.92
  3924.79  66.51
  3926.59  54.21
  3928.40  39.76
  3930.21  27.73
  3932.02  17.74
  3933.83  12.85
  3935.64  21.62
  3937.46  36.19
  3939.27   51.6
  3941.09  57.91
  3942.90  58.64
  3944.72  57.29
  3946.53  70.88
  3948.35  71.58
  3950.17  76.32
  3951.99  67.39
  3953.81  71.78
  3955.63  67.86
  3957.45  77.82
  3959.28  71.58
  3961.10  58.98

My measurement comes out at 72.65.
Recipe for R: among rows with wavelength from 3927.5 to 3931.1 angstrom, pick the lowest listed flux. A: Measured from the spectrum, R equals 27.73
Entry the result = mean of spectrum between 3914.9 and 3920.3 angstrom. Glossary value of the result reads 70.1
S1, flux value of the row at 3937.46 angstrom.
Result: 36.19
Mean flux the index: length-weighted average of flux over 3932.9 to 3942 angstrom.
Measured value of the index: 36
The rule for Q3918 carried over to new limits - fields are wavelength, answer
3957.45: 77.82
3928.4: 39.76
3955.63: 67.86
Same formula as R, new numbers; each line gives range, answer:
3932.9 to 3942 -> 12.85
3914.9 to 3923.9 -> 61.22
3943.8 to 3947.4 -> 57.29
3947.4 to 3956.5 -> 67.39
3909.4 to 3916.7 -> 71.77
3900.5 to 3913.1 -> 59.1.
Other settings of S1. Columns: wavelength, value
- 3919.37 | 66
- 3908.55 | 74.41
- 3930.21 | 27.73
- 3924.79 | 66.51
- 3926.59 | 54.21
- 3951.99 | 67.39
